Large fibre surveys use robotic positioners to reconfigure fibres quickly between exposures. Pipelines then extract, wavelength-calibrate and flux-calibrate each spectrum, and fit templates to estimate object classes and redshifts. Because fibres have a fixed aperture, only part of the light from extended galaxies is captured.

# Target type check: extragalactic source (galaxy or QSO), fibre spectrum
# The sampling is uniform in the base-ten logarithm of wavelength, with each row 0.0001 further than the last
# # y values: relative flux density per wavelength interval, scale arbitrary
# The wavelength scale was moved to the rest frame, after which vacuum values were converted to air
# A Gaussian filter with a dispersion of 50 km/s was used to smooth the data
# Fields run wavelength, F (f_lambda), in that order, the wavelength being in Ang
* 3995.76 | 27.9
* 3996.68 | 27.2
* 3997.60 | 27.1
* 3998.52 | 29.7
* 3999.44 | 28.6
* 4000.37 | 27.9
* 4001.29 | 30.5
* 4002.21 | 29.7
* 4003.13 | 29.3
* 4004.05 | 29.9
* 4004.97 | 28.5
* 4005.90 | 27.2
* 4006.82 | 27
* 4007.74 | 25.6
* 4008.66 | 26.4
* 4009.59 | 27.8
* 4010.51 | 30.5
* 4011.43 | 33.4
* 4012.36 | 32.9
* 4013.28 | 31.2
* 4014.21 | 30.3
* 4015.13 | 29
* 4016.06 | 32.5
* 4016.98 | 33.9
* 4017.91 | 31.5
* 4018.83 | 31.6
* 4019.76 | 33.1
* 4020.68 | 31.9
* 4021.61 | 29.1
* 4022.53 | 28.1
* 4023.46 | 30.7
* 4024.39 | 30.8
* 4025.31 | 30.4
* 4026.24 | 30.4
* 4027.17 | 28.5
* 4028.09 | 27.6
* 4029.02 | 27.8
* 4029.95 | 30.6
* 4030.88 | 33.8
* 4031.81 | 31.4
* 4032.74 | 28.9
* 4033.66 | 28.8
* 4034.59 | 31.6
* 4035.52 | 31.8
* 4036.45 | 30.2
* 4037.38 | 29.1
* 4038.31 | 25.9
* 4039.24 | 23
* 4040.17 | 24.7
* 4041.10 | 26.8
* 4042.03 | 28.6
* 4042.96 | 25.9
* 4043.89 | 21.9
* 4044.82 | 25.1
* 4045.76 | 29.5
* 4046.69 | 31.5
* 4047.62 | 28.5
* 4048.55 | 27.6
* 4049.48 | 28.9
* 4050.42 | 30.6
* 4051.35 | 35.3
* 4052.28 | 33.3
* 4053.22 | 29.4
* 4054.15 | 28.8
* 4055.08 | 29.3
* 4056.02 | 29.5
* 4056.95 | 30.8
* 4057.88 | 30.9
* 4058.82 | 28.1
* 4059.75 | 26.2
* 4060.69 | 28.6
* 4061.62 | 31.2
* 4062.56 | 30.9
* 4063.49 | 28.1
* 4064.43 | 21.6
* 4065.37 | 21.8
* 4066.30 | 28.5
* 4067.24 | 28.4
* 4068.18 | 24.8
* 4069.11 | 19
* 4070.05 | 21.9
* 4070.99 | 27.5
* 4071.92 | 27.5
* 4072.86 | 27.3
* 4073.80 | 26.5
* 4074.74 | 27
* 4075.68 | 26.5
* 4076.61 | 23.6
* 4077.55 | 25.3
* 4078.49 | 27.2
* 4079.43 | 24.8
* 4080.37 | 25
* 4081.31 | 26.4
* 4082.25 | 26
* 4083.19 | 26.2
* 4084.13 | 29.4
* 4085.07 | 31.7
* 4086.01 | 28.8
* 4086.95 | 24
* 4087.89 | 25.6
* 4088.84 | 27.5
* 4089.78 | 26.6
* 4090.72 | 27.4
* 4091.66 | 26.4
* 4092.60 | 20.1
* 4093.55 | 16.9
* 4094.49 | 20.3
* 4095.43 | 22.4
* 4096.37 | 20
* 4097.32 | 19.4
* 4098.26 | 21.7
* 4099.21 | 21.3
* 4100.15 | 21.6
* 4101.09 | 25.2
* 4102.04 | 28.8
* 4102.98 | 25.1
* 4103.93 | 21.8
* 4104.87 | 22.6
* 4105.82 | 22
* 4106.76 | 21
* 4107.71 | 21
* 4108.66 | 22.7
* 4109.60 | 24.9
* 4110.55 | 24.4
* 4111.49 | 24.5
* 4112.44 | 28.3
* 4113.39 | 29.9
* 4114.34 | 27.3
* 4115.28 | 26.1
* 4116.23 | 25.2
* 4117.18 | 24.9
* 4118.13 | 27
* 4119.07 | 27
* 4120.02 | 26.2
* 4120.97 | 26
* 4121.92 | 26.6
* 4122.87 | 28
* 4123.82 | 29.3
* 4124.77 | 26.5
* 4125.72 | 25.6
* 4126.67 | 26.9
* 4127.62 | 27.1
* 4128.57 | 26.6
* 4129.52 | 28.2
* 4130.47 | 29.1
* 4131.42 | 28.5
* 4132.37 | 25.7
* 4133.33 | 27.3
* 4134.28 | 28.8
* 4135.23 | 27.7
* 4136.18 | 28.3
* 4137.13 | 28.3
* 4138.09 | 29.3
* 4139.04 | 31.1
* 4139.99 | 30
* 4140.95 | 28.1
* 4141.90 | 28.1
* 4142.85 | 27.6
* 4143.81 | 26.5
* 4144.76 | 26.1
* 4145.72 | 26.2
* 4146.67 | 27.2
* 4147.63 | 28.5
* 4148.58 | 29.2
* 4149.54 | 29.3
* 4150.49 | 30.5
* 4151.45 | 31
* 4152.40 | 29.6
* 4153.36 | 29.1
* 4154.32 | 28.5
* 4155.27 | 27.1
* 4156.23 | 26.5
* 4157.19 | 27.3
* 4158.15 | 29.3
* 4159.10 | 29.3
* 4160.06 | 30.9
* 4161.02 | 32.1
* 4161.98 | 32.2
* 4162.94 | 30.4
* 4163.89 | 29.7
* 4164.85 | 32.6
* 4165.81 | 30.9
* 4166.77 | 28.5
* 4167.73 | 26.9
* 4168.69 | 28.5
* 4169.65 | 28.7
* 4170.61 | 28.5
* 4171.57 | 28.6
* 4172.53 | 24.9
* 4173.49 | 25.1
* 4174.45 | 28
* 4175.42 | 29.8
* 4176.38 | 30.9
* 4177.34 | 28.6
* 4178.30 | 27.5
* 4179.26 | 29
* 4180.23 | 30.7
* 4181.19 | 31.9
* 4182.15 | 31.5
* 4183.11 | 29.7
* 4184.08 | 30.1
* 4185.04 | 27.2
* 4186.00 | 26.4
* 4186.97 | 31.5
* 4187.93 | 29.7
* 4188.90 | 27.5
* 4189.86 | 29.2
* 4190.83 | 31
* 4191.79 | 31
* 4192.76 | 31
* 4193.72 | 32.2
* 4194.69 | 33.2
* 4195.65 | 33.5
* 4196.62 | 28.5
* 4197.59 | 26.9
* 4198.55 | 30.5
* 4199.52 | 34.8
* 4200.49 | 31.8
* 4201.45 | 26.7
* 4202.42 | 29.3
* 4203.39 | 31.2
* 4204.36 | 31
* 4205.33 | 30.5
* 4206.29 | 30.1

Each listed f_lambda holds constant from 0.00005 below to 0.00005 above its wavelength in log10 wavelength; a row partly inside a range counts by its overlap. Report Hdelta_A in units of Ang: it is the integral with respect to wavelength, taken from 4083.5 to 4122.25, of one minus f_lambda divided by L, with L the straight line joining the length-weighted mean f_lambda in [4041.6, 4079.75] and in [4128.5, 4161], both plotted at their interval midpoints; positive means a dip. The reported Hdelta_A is 4.7 Ang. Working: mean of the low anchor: 27.5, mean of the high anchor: 28.5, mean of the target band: 24.6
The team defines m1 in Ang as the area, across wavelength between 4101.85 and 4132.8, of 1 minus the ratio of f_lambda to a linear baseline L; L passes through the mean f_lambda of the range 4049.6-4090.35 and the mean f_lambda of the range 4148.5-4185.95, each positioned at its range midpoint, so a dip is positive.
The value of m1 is 2.6 Ang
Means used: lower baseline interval 27.4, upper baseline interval 29.2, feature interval 25.9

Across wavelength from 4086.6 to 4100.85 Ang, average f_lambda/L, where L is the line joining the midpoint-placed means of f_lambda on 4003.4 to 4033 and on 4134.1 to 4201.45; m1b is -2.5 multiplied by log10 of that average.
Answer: 0.287 mag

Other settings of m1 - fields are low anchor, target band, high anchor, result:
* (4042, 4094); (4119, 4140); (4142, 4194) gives 0.4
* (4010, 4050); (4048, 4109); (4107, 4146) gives 5.2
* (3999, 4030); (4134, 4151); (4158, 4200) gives 0.8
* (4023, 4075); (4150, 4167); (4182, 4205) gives 0.0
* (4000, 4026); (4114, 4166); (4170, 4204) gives 2.7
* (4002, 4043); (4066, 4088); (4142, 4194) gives 2.4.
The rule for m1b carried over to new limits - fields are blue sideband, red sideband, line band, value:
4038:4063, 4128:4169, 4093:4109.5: 0.285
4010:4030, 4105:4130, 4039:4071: 0.051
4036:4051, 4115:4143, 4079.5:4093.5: 0.053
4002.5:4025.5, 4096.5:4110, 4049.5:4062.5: -0.134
